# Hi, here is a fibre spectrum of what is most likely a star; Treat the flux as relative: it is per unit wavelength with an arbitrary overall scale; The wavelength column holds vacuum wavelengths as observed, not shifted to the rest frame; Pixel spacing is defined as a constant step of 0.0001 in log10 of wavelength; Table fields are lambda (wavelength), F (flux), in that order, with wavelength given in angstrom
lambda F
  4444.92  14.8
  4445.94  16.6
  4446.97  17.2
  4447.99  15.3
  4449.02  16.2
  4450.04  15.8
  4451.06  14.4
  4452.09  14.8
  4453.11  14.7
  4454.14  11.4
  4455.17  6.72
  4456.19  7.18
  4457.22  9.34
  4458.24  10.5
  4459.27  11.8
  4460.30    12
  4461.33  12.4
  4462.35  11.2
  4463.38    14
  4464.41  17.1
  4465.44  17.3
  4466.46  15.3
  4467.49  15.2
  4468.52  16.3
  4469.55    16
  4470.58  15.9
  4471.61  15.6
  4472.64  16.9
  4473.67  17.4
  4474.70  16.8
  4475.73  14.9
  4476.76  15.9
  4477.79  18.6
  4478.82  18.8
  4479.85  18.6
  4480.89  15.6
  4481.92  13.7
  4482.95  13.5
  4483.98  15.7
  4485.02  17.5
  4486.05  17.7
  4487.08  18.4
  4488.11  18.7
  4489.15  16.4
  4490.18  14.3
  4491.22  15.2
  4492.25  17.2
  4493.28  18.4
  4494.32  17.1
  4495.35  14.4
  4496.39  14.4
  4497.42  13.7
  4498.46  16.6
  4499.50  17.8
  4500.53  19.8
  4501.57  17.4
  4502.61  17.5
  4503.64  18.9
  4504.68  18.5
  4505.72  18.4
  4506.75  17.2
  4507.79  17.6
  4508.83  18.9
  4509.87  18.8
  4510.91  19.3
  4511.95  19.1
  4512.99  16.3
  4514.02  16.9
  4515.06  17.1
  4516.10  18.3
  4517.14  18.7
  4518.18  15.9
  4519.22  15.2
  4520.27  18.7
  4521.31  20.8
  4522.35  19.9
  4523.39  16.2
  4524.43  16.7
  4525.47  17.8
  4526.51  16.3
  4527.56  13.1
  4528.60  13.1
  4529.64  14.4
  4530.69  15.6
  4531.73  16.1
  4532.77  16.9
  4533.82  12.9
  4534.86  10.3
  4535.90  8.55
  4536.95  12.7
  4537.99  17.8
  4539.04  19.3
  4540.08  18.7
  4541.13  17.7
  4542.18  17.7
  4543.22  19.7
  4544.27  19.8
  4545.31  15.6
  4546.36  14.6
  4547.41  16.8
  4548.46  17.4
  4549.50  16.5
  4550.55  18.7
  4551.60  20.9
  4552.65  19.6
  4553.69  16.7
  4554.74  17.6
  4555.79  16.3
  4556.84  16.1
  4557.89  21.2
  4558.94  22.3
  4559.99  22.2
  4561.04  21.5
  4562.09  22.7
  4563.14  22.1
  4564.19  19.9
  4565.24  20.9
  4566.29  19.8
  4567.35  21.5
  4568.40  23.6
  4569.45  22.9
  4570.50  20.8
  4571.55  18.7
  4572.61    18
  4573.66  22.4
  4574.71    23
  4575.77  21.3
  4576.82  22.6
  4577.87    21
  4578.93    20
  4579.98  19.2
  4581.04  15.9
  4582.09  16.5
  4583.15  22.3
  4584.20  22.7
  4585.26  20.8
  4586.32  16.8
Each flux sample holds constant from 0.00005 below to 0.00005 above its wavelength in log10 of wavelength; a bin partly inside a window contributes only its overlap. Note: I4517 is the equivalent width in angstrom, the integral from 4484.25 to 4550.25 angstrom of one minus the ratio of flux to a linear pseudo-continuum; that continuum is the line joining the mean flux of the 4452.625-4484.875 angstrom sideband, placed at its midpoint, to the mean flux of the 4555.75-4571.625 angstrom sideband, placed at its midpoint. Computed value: 3.1 angstrom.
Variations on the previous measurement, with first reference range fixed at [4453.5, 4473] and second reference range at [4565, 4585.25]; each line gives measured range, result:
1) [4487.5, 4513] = -2.6 angstrom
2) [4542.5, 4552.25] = 0.5 angstrom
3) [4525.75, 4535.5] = 1.9 angstrom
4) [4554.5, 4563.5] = -0.3 angstrom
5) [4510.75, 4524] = -0.8 angstrom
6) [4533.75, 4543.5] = 1.5 angstrom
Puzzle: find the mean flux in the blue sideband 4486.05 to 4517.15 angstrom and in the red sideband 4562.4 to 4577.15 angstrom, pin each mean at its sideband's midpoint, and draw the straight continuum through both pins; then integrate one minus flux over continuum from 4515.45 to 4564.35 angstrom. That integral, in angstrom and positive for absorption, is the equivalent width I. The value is 5.5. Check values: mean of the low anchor 17.4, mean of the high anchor 21.3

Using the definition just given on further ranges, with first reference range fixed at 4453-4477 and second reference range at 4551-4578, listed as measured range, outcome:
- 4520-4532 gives 0.9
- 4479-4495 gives -1.3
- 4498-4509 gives -1.1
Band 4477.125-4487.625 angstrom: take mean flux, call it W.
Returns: 16.8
